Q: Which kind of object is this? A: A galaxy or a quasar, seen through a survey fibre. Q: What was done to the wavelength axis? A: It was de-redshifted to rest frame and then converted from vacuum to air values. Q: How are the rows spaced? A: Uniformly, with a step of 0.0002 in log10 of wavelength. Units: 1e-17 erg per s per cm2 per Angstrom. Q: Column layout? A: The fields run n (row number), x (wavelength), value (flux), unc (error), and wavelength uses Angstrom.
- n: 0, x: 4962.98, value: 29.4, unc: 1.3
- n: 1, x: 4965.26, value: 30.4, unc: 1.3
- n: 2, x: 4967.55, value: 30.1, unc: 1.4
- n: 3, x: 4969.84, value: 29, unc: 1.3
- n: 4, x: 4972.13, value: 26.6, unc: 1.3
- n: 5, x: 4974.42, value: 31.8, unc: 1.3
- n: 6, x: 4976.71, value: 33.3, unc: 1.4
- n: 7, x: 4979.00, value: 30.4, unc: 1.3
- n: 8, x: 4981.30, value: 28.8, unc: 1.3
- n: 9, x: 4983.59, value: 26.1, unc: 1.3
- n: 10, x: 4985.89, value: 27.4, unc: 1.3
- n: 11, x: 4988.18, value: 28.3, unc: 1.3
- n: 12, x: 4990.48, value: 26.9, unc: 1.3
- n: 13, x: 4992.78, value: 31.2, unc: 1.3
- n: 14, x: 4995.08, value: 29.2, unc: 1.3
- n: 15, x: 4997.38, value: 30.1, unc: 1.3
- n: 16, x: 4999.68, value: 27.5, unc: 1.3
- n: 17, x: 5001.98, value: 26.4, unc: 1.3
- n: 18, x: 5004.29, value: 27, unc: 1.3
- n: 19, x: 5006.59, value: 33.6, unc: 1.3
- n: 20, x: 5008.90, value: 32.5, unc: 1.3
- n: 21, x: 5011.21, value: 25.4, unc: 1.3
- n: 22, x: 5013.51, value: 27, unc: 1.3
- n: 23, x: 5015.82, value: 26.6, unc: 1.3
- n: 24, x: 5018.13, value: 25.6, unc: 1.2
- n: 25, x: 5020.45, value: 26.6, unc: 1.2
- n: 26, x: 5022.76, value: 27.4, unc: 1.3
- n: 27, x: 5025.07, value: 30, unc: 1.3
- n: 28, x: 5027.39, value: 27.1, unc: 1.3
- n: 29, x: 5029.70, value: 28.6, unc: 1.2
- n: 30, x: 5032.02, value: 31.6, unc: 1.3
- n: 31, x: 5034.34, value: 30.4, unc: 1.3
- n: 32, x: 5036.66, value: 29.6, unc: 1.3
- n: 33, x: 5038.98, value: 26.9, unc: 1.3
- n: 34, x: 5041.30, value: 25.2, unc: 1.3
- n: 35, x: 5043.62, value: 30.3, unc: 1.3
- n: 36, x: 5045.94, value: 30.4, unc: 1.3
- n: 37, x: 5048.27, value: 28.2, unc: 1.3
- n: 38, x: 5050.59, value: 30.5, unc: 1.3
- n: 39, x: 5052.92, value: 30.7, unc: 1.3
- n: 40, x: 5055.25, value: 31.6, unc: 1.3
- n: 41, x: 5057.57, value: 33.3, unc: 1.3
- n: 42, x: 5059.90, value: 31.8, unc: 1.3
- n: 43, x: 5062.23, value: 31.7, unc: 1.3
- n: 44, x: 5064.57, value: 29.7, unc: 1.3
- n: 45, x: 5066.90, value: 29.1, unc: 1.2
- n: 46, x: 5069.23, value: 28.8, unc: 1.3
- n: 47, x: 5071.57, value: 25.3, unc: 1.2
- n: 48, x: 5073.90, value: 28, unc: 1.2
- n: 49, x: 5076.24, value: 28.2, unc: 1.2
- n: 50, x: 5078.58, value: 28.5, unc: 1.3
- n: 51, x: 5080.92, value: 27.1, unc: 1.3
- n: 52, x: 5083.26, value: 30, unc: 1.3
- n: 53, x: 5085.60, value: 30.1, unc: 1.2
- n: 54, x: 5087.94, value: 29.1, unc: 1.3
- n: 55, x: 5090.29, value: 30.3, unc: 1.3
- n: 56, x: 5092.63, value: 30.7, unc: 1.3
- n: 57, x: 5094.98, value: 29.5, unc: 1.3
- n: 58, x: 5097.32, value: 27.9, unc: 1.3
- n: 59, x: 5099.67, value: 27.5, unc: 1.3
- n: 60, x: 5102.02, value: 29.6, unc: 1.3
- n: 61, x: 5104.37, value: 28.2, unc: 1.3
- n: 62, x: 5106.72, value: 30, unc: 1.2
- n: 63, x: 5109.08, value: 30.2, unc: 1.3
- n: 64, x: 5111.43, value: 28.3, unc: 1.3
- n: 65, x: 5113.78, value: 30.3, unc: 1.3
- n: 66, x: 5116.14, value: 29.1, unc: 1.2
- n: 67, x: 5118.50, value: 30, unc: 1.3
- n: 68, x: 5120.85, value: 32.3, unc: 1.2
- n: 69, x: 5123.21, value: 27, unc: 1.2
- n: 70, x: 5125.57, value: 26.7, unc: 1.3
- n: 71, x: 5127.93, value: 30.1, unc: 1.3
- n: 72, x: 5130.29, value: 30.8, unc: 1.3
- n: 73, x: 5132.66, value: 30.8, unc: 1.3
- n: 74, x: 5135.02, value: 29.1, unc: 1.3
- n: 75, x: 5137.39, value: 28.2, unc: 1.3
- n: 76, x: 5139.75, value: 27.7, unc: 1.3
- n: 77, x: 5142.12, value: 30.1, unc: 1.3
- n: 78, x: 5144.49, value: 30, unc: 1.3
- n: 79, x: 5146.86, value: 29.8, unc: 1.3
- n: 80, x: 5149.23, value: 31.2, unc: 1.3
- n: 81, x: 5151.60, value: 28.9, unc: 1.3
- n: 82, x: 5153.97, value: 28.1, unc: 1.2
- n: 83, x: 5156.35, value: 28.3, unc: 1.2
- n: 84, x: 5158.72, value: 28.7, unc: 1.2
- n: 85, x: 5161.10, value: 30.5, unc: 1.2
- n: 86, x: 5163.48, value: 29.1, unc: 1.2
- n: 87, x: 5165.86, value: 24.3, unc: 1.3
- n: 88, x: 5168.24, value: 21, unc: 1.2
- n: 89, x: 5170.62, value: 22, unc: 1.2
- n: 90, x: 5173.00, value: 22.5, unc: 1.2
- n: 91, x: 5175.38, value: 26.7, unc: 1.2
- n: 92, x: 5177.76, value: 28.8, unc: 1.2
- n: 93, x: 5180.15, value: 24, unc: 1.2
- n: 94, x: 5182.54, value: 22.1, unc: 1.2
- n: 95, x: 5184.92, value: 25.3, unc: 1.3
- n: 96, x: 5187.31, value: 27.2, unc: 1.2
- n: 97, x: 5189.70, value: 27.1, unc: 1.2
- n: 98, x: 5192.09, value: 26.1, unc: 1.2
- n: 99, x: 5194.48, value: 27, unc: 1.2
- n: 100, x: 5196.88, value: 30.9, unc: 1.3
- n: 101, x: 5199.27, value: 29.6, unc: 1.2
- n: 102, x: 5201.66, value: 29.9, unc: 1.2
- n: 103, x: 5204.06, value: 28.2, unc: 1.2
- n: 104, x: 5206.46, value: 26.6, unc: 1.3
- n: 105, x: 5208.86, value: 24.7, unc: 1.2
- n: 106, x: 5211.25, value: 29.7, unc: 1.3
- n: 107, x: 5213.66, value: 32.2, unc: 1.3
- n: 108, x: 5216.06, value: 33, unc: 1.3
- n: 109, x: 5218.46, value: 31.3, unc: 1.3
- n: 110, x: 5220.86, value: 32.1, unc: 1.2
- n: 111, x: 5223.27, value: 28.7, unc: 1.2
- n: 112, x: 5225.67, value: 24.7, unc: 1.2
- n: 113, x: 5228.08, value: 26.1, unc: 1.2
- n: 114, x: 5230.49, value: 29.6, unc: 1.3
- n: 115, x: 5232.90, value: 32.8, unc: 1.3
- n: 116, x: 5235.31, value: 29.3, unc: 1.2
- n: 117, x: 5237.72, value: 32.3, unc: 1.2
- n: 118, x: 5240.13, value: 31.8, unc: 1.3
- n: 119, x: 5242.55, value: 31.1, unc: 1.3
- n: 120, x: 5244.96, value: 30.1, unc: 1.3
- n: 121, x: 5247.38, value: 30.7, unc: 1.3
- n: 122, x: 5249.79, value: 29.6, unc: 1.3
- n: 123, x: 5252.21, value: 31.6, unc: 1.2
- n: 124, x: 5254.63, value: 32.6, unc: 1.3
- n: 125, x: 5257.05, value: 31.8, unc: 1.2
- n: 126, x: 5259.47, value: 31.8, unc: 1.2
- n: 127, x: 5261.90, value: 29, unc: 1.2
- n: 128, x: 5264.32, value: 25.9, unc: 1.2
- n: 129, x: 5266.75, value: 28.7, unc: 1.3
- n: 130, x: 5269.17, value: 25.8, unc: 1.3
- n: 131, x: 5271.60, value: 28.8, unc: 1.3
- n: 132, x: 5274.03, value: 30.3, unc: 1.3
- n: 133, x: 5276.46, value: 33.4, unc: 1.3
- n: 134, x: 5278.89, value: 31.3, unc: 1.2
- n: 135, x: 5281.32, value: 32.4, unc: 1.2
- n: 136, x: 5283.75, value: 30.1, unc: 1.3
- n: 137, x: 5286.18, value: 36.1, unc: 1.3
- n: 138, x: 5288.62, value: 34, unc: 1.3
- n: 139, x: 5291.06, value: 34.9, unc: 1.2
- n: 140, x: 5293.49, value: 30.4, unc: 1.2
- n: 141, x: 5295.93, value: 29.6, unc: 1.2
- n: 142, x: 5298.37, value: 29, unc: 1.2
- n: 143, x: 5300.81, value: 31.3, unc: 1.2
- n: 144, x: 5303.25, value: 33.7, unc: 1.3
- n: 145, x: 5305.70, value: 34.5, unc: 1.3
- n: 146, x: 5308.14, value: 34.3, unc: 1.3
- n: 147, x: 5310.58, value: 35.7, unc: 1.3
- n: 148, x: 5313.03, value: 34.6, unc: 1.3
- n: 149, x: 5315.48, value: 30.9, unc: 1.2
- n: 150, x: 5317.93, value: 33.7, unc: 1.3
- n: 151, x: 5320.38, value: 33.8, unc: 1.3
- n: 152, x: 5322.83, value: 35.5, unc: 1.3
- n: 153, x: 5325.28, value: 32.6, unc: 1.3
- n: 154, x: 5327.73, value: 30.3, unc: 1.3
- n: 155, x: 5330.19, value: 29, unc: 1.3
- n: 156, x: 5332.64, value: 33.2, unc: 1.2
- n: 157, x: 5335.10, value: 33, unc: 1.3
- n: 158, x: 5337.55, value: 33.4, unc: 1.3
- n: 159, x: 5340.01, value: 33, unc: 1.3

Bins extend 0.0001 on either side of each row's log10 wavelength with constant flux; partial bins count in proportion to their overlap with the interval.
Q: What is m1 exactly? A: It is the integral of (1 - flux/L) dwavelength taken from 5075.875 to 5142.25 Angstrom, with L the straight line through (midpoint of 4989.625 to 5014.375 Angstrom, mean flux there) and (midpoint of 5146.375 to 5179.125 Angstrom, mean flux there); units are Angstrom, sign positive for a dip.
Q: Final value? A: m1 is -3.8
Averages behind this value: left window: 28.8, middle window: 29.2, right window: 27.1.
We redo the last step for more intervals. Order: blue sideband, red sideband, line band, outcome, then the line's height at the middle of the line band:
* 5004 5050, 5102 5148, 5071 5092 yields 0.3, 29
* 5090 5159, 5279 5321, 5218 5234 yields 1.1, 31.3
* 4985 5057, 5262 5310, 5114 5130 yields 0.2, 29.7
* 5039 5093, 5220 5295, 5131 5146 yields 0.2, 29.9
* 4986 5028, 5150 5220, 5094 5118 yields -1.1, 27.8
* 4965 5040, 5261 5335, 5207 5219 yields 0.4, 30.9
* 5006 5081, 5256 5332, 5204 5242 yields 1.6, 31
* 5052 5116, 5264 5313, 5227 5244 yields 0.4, 31.1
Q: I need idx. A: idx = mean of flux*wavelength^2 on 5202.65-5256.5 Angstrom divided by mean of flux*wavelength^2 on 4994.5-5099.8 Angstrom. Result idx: 1.1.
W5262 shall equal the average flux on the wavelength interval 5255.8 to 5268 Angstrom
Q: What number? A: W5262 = 29.4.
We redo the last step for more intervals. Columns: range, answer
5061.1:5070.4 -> 29.8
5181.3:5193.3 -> 25.6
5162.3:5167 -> 26.7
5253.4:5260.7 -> 32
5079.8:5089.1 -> 29.1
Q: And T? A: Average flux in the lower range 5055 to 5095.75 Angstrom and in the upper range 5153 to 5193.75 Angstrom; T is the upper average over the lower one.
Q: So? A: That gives 0.9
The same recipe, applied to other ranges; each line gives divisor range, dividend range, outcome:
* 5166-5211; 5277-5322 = 1.26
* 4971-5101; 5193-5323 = 1.06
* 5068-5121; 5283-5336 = 1.13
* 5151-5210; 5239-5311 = 1.17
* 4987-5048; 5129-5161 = 1.03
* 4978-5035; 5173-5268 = 1.02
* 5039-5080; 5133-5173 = 0.95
